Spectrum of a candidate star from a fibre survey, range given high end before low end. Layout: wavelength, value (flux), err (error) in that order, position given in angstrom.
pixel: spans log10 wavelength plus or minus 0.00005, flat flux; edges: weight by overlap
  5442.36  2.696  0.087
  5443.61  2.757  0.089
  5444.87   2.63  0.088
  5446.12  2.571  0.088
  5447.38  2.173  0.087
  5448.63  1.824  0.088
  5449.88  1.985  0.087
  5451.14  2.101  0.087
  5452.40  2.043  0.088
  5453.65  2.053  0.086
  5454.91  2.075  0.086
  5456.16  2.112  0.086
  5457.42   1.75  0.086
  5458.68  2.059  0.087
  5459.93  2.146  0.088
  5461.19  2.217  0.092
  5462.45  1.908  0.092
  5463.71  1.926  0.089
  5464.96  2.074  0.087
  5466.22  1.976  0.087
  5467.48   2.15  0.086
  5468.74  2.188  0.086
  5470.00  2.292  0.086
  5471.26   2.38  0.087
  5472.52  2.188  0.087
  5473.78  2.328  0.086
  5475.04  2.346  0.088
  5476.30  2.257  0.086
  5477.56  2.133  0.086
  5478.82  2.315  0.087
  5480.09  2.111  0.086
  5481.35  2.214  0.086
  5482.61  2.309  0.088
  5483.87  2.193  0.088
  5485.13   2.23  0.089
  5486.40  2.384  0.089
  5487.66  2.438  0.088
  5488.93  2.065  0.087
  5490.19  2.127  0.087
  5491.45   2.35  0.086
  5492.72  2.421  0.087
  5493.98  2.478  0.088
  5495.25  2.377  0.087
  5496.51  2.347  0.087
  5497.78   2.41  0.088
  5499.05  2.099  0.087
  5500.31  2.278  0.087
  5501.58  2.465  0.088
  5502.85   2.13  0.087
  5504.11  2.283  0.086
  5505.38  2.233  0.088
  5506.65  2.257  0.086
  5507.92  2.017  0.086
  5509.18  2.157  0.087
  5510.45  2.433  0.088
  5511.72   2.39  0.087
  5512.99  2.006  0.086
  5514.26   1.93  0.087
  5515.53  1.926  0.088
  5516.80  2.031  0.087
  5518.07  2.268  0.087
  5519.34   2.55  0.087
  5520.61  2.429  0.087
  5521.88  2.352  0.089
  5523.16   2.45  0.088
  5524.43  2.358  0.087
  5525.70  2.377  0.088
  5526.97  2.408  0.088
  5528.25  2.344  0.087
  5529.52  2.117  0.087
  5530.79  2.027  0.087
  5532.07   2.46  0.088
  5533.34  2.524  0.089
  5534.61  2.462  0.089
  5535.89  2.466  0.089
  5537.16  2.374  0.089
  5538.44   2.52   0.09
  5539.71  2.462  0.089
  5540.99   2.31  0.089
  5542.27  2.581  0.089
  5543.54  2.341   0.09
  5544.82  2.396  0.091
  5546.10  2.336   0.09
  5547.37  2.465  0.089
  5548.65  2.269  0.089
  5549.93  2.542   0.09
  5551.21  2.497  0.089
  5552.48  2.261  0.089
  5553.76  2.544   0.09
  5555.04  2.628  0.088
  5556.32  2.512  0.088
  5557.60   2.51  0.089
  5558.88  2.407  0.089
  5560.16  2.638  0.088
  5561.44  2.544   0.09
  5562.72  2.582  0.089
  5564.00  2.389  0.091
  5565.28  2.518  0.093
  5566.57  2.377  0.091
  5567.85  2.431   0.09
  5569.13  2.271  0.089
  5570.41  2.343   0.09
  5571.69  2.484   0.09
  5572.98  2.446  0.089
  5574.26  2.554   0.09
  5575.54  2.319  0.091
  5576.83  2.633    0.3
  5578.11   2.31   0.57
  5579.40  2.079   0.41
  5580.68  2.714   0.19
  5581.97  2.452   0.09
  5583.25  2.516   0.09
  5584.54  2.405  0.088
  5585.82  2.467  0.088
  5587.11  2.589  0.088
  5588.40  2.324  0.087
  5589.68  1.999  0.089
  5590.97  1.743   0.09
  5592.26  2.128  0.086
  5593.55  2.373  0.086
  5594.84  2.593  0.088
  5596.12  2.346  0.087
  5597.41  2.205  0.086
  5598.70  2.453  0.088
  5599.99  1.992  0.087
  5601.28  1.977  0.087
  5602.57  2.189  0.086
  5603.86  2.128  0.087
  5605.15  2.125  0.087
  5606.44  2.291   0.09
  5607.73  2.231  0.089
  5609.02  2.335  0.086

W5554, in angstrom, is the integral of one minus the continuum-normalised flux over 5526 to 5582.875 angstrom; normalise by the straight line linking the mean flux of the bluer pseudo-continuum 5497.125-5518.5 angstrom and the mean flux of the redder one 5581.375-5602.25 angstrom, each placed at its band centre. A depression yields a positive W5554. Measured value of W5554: -4.7 angstrom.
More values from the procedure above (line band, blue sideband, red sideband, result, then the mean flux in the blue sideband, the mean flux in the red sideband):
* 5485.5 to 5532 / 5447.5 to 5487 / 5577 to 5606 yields -1.8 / 2.14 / 2.28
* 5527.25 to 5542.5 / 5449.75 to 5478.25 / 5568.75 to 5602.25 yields -0.9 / 2.12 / 2.33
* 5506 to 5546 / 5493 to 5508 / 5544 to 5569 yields 1.0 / 2.29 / 2.46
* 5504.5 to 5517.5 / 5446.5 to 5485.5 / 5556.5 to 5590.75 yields 0.7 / 2.13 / 2.43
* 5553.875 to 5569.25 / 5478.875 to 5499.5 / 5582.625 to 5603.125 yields -1.5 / 2.29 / 2.27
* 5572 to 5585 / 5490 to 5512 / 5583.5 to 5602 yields -1.0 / 2.29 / 2.26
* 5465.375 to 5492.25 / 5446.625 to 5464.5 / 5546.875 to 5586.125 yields -1.5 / 2.03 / 2.46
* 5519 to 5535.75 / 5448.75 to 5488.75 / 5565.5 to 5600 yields -0.8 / 2.15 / 2.36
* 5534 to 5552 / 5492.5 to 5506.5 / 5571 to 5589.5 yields -0.4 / 2.31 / 2.44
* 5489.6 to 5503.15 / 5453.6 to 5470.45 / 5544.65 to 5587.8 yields -0.8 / 2.06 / 2.45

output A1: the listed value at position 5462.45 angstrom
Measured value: 1.908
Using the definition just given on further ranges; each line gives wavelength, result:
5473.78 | 2.328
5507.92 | 2.017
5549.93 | 2.542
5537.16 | 2.374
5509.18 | 2.157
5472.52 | 2.188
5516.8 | 2.031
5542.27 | 2.581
